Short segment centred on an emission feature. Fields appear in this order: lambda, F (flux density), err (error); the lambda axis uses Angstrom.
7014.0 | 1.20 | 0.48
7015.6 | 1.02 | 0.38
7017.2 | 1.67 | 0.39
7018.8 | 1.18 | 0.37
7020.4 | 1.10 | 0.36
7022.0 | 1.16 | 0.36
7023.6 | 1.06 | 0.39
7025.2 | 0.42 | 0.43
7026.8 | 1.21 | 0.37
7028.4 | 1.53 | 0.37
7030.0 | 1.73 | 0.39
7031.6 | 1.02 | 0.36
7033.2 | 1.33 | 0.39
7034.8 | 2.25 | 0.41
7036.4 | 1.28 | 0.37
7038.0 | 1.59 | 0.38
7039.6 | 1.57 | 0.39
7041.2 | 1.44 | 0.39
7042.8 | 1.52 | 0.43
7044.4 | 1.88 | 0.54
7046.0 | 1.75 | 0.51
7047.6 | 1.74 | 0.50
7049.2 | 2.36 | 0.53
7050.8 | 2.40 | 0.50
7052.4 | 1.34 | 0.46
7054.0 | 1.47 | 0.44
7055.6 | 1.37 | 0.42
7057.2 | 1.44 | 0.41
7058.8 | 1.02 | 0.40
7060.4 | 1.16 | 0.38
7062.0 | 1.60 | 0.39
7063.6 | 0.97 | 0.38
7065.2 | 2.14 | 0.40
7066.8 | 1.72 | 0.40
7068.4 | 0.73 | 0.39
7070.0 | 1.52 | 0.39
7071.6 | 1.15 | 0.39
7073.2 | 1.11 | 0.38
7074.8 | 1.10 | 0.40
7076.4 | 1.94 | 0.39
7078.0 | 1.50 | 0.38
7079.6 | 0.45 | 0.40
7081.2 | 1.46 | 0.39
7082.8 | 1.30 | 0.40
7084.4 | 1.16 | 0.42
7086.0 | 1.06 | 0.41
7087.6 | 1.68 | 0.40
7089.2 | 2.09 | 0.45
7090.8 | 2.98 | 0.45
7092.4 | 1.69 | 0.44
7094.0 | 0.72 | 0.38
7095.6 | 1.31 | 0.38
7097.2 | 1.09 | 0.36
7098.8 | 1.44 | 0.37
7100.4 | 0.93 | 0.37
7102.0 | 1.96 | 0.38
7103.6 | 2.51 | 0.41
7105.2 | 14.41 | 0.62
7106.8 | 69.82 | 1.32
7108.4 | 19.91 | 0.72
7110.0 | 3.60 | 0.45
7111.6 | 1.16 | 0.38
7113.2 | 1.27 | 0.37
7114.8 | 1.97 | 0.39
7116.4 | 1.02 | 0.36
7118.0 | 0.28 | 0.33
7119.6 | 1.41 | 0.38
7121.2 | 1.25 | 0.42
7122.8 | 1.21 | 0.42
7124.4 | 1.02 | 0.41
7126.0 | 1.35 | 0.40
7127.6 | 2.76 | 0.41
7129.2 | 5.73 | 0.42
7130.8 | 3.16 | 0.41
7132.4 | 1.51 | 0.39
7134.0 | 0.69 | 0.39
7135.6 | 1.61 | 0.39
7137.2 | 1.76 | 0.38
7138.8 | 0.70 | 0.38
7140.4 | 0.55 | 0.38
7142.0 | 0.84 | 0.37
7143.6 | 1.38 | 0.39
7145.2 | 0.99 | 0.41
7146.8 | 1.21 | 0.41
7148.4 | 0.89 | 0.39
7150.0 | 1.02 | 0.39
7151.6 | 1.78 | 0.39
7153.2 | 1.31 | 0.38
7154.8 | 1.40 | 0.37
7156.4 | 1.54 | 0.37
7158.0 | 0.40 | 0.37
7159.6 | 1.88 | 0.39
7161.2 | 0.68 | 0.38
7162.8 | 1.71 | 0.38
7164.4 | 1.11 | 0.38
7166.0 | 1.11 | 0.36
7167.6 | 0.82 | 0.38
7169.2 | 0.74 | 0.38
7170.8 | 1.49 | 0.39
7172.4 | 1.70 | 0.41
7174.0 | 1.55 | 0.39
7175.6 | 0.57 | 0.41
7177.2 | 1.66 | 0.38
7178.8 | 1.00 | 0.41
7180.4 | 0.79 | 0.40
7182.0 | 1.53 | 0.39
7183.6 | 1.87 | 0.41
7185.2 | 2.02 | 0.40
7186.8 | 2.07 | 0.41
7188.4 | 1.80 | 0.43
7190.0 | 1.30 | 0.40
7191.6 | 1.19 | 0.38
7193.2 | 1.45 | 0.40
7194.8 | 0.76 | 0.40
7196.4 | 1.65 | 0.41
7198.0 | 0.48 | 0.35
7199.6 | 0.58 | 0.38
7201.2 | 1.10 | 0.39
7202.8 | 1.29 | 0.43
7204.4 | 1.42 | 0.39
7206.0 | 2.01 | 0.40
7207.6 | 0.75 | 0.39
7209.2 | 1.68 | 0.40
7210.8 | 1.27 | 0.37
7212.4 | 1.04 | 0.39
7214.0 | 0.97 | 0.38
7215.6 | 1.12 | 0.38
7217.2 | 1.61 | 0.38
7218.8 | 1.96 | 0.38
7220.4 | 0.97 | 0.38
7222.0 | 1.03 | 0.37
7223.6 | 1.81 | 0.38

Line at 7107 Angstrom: H-alpha 6563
